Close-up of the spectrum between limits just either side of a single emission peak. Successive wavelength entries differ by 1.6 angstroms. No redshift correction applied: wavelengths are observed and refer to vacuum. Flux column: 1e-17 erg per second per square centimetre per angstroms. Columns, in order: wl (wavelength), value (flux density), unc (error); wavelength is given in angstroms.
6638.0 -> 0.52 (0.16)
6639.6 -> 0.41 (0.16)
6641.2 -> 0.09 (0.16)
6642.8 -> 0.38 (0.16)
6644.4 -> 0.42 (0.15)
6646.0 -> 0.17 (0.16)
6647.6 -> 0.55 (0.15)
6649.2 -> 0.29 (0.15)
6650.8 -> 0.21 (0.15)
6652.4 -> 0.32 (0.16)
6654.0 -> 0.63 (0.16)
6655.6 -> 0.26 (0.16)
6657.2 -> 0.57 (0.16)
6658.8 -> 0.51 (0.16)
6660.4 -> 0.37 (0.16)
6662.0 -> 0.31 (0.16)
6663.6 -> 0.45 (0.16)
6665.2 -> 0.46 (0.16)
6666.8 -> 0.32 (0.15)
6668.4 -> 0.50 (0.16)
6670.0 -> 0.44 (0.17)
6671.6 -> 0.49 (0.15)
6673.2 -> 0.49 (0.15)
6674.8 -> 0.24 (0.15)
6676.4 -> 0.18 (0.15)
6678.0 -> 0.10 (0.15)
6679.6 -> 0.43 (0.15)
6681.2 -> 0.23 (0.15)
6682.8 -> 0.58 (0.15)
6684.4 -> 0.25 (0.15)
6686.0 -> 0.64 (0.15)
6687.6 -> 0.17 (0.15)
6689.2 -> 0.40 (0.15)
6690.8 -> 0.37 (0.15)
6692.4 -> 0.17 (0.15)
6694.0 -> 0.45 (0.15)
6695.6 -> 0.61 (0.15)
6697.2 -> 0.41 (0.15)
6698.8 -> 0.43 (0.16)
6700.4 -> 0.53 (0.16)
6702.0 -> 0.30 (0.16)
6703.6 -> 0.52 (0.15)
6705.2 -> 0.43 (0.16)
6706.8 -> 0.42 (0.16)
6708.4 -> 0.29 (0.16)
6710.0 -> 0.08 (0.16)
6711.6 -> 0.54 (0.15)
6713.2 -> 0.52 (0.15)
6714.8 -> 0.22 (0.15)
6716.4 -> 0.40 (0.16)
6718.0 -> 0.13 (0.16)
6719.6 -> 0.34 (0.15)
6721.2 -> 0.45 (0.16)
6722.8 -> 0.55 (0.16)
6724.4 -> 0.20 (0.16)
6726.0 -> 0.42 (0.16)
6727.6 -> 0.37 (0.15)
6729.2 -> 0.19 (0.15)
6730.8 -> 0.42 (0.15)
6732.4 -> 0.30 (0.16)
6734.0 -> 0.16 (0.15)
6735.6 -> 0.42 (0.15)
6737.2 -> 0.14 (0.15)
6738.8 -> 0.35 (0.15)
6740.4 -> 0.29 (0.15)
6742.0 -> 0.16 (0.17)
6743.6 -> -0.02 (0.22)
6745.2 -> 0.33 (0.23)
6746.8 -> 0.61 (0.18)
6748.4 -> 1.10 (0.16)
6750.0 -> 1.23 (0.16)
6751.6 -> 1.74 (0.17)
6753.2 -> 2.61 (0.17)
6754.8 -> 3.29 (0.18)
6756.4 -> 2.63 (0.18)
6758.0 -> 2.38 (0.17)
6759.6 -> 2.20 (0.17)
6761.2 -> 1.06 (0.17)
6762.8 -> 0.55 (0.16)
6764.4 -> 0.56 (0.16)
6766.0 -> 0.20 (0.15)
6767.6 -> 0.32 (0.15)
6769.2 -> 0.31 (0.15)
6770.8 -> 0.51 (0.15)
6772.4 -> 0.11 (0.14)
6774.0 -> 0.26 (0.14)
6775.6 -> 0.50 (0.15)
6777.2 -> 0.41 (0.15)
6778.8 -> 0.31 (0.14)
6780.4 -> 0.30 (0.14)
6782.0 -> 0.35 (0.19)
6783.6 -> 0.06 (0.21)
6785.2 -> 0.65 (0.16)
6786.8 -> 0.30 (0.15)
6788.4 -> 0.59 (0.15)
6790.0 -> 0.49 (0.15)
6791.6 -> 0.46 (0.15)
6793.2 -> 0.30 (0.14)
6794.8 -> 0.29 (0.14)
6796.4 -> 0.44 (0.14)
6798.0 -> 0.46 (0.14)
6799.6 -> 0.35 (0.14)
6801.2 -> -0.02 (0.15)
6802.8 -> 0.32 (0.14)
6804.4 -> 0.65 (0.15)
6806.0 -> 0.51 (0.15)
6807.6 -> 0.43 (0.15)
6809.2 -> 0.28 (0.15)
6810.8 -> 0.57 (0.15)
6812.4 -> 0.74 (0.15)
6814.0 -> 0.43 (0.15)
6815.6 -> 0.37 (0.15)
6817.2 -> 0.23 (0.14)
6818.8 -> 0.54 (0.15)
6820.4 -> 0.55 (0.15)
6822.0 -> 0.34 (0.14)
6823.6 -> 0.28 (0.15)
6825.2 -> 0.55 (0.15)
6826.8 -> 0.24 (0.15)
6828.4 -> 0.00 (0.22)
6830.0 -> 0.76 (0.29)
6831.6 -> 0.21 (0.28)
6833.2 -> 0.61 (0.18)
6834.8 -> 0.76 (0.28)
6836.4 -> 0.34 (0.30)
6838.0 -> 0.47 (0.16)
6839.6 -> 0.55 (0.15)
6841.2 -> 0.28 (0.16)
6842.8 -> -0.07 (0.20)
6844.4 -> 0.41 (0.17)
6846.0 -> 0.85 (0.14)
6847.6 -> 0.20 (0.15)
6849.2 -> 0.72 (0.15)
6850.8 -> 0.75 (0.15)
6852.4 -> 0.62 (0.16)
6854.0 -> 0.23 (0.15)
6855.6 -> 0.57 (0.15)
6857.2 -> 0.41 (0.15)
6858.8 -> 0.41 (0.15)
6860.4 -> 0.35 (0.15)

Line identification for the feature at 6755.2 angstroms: [O II] 3727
